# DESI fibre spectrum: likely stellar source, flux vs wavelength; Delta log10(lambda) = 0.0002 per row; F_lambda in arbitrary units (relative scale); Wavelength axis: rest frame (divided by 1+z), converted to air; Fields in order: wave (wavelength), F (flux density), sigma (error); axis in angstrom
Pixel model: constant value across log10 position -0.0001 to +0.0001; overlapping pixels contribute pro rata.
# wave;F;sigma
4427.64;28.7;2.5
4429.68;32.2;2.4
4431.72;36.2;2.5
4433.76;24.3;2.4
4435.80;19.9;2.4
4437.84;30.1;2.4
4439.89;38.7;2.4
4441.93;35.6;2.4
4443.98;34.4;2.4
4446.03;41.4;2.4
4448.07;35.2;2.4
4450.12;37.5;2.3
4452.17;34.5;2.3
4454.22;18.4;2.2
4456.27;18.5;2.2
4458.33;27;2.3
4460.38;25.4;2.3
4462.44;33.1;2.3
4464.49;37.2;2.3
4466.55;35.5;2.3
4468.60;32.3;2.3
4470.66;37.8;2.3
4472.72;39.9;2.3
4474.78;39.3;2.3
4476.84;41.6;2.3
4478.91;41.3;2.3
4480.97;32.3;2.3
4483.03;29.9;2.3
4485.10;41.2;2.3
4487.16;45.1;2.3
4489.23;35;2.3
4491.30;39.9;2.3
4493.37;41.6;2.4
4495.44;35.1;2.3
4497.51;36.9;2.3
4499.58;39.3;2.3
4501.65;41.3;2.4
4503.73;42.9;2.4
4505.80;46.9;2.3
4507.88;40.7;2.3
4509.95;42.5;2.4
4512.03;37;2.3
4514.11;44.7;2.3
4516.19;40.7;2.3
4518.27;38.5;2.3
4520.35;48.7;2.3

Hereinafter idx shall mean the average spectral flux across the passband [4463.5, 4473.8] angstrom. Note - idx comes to 36.6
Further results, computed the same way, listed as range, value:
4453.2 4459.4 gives 21.3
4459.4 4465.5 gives 31.9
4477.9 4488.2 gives 38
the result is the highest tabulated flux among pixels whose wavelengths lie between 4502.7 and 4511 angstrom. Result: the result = 46.9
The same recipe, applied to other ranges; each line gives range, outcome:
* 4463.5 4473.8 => 39.9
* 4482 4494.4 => 45.1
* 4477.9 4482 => 41.3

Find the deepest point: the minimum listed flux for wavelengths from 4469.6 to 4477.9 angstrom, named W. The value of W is 37.8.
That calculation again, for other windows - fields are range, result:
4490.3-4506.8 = 35.1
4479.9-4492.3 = 29.9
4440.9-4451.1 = 34.4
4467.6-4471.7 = 32.3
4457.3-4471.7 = 25.4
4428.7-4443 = 19.9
